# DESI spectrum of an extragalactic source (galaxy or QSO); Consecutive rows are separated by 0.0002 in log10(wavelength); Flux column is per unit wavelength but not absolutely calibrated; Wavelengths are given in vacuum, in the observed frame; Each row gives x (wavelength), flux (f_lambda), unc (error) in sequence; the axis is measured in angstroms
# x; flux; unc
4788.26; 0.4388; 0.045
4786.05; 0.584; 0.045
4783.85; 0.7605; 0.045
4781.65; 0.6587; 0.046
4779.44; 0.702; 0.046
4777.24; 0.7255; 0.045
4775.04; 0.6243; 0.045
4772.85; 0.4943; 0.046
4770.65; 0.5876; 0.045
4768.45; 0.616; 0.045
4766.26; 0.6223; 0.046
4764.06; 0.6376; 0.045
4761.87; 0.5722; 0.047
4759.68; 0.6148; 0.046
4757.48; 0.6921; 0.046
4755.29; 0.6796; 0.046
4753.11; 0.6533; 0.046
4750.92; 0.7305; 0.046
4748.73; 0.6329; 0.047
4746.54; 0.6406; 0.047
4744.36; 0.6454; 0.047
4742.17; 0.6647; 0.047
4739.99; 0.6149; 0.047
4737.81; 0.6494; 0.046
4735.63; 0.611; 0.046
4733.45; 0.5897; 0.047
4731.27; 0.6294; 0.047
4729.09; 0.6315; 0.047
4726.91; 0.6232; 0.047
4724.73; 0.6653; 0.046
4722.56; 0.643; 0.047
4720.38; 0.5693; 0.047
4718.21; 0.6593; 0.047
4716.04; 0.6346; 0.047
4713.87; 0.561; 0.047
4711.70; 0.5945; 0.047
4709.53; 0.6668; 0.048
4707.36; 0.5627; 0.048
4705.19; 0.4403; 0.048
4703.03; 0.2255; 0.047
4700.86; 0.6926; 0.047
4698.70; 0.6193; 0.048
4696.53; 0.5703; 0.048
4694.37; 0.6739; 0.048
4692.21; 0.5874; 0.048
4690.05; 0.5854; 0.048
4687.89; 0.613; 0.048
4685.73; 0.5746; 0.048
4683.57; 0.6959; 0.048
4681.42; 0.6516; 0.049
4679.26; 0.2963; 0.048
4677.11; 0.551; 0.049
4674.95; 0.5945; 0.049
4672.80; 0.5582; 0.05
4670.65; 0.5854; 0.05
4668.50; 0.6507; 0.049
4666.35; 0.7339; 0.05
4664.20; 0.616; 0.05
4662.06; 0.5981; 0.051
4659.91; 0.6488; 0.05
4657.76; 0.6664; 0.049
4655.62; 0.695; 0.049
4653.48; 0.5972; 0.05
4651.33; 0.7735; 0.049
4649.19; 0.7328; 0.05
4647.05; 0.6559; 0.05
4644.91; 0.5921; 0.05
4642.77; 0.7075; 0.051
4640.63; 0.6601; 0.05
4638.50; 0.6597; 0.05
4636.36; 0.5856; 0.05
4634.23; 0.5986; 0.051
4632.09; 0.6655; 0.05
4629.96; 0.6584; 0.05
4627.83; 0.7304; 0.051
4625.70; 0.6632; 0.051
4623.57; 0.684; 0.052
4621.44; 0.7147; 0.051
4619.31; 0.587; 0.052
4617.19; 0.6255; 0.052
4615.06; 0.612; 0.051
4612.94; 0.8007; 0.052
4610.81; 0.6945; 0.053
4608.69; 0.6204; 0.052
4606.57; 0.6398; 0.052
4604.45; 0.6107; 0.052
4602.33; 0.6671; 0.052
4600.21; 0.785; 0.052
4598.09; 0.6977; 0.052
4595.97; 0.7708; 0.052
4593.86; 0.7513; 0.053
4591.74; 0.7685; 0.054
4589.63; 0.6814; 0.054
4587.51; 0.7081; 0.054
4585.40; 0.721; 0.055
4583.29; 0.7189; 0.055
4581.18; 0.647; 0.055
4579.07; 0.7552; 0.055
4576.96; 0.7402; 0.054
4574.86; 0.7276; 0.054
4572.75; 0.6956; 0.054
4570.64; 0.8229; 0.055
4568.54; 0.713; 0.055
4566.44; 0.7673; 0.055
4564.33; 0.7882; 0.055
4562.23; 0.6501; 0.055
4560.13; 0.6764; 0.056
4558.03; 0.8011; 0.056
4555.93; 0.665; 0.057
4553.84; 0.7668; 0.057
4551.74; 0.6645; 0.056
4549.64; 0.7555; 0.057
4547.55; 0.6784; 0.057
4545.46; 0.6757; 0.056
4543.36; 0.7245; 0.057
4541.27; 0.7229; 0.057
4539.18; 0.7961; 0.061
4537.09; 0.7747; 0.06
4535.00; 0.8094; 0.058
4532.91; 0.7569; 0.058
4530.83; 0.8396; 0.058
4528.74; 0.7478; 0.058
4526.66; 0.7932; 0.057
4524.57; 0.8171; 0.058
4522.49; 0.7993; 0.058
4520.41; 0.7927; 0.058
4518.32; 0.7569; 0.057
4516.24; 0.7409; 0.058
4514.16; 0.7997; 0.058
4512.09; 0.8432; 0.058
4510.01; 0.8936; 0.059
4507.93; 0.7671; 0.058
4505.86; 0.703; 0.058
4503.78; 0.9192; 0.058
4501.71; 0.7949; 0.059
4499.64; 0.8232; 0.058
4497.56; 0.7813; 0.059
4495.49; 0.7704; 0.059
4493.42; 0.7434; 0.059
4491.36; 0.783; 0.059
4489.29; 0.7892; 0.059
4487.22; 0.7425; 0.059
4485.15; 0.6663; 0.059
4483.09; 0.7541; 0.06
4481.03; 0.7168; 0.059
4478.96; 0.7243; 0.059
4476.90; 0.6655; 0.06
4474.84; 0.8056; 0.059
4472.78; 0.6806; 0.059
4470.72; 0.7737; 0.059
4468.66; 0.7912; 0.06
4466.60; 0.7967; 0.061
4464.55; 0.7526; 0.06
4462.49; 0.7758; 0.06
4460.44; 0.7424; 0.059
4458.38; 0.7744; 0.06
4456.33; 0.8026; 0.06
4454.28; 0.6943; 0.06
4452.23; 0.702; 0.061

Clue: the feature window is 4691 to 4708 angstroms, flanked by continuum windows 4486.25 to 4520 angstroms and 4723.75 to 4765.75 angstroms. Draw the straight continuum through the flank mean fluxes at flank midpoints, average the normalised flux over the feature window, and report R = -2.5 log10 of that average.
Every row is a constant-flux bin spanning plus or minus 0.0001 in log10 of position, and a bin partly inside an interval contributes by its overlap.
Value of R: 0.22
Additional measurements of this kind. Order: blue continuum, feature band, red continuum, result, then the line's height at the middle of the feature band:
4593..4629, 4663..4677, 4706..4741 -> 0.055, 0.65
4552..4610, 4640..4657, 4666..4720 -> -0.070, 0.635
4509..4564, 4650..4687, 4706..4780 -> 0.099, 0.676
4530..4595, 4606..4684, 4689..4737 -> 0.024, 0.657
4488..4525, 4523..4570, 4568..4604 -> 0.021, 0.76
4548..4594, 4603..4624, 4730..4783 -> 0.075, 0.705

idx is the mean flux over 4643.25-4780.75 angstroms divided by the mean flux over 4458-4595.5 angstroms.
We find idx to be 0.82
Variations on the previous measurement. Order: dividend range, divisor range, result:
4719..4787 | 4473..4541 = 0.82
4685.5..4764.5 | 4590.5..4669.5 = 0.91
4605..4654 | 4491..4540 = 0.84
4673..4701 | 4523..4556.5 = 0.78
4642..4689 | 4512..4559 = 0.82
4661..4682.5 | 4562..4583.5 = 0.80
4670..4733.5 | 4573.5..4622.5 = 0.84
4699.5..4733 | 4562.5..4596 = 0.80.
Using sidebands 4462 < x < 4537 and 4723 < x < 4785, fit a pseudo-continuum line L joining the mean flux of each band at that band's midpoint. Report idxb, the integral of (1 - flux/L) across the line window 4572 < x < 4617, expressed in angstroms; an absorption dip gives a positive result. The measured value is 1.3 angstroms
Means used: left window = 0.775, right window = 0.642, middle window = 0.704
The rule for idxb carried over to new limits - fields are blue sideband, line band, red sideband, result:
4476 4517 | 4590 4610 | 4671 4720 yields -0.94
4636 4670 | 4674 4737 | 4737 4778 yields 5.97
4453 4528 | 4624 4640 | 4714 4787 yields 1.04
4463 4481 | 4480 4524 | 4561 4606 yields -2.37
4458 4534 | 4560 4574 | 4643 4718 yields -0.51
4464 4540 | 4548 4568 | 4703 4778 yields 0.38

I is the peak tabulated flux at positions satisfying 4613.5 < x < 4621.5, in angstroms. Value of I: 0.7147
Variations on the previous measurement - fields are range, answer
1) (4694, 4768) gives 0.7305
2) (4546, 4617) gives 0.8229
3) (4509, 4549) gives 0.8936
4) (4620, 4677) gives 0.7735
